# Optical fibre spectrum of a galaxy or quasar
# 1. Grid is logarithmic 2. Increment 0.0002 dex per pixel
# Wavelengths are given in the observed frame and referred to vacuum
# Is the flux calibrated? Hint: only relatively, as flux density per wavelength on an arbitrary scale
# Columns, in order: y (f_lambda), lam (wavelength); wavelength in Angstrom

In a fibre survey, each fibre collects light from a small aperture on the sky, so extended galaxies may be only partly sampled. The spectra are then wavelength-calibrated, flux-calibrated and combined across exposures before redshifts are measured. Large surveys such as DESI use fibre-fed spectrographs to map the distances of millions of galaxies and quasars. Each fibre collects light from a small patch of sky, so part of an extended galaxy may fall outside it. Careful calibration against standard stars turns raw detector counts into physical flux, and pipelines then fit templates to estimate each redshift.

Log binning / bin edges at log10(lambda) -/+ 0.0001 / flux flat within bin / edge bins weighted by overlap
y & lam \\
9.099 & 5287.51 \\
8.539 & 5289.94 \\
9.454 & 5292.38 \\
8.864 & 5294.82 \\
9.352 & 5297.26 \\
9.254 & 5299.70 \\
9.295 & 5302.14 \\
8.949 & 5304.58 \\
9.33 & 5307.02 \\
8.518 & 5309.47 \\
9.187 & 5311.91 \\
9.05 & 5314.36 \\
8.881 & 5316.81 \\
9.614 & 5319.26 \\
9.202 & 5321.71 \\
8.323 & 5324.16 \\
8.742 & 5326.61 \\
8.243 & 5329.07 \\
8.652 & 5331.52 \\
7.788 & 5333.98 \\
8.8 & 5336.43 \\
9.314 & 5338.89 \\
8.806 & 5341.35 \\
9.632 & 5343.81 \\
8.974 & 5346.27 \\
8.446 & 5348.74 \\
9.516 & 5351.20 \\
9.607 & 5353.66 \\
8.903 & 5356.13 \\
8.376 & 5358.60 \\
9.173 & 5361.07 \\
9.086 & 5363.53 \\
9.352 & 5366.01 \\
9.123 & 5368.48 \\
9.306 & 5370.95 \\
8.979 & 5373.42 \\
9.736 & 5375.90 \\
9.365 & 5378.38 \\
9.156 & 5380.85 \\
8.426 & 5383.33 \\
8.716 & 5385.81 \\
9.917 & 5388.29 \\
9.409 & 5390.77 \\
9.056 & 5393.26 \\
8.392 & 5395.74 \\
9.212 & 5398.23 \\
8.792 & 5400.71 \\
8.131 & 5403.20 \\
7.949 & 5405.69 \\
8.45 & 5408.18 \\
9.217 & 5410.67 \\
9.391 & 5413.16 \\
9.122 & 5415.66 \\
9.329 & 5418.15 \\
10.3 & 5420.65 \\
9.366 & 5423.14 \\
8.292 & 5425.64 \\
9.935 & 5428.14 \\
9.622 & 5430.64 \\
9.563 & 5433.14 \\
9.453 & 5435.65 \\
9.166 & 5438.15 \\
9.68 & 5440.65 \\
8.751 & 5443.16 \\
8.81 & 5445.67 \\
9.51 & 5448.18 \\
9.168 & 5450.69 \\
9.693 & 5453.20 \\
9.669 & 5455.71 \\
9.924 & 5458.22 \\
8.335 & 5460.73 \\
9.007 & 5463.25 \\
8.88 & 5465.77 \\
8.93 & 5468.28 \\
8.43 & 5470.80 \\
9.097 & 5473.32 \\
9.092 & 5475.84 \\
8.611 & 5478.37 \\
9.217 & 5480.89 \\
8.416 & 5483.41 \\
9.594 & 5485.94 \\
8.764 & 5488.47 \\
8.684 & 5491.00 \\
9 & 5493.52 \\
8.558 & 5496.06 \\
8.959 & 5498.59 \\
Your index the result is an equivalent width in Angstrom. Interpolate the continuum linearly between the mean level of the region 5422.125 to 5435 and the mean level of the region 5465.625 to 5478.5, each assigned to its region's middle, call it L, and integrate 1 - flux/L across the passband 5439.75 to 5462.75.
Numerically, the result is -0.4 Angstrom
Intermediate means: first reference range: 9.35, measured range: 9.27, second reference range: 8.86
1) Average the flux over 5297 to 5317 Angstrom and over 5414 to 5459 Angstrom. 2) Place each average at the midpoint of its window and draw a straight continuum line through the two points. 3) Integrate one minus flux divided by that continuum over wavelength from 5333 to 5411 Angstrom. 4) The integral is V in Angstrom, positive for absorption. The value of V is 2.3 Angstrom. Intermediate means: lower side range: 9.09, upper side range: 9.4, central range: 8.97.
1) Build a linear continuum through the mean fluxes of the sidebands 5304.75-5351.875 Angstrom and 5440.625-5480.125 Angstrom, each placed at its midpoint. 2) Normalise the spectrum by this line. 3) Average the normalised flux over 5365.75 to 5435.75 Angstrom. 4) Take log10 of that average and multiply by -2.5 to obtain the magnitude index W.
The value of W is -0.016 mag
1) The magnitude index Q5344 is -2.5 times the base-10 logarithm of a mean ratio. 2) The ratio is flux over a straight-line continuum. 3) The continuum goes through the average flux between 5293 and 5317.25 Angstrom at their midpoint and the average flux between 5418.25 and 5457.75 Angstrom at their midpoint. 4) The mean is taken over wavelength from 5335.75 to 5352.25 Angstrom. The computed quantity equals 0.01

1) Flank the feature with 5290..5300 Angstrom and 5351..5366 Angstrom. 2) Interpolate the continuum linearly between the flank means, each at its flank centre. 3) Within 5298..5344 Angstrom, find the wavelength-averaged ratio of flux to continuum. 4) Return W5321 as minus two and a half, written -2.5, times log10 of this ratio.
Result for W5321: 0.03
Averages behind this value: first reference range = 9.14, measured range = 8.91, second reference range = 9.1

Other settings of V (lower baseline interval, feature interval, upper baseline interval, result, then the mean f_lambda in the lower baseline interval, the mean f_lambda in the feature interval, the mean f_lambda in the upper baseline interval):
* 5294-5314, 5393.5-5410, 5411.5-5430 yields 1.41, 9.1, 8.55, 9.39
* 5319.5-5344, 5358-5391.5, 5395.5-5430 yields -1.01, 8.75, 9.16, 9.02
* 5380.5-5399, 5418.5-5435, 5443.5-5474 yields -0.78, 9.02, 9.5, 9.11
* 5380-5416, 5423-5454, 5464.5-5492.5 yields -1.46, 8.88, 9.3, 8.89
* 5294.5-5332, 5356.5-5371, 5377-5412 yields -0.21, 8.97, 9.04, 8.88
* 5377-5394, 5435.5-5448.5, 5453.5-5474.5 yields -0.14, 9.16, 9.19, 9.07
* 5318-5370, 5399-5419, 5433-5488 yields 0.54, 8.94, 8.8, 9.12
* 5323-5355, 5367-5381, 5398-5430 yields -0.56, 8.84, 9.29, 9.04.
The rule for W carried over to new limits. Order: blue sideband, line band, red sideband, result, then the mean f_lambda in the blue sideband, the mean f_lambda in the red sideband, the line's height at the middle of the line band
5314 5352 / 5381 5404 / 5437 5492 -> 0.00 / 8.86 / 9.07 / 8.95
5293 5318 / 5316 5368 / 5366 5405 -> 0.02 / 9.08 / 9.04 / 9.06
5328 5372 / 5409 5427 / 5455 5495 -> -0.04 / 8.95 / 8.97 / 8.96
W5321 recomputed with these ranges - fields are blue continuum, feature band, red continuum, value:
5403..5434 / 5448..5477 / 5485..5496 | -0.01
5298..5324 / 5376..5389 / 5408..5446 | 0.01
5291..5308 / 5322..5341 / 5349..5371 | 0.07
